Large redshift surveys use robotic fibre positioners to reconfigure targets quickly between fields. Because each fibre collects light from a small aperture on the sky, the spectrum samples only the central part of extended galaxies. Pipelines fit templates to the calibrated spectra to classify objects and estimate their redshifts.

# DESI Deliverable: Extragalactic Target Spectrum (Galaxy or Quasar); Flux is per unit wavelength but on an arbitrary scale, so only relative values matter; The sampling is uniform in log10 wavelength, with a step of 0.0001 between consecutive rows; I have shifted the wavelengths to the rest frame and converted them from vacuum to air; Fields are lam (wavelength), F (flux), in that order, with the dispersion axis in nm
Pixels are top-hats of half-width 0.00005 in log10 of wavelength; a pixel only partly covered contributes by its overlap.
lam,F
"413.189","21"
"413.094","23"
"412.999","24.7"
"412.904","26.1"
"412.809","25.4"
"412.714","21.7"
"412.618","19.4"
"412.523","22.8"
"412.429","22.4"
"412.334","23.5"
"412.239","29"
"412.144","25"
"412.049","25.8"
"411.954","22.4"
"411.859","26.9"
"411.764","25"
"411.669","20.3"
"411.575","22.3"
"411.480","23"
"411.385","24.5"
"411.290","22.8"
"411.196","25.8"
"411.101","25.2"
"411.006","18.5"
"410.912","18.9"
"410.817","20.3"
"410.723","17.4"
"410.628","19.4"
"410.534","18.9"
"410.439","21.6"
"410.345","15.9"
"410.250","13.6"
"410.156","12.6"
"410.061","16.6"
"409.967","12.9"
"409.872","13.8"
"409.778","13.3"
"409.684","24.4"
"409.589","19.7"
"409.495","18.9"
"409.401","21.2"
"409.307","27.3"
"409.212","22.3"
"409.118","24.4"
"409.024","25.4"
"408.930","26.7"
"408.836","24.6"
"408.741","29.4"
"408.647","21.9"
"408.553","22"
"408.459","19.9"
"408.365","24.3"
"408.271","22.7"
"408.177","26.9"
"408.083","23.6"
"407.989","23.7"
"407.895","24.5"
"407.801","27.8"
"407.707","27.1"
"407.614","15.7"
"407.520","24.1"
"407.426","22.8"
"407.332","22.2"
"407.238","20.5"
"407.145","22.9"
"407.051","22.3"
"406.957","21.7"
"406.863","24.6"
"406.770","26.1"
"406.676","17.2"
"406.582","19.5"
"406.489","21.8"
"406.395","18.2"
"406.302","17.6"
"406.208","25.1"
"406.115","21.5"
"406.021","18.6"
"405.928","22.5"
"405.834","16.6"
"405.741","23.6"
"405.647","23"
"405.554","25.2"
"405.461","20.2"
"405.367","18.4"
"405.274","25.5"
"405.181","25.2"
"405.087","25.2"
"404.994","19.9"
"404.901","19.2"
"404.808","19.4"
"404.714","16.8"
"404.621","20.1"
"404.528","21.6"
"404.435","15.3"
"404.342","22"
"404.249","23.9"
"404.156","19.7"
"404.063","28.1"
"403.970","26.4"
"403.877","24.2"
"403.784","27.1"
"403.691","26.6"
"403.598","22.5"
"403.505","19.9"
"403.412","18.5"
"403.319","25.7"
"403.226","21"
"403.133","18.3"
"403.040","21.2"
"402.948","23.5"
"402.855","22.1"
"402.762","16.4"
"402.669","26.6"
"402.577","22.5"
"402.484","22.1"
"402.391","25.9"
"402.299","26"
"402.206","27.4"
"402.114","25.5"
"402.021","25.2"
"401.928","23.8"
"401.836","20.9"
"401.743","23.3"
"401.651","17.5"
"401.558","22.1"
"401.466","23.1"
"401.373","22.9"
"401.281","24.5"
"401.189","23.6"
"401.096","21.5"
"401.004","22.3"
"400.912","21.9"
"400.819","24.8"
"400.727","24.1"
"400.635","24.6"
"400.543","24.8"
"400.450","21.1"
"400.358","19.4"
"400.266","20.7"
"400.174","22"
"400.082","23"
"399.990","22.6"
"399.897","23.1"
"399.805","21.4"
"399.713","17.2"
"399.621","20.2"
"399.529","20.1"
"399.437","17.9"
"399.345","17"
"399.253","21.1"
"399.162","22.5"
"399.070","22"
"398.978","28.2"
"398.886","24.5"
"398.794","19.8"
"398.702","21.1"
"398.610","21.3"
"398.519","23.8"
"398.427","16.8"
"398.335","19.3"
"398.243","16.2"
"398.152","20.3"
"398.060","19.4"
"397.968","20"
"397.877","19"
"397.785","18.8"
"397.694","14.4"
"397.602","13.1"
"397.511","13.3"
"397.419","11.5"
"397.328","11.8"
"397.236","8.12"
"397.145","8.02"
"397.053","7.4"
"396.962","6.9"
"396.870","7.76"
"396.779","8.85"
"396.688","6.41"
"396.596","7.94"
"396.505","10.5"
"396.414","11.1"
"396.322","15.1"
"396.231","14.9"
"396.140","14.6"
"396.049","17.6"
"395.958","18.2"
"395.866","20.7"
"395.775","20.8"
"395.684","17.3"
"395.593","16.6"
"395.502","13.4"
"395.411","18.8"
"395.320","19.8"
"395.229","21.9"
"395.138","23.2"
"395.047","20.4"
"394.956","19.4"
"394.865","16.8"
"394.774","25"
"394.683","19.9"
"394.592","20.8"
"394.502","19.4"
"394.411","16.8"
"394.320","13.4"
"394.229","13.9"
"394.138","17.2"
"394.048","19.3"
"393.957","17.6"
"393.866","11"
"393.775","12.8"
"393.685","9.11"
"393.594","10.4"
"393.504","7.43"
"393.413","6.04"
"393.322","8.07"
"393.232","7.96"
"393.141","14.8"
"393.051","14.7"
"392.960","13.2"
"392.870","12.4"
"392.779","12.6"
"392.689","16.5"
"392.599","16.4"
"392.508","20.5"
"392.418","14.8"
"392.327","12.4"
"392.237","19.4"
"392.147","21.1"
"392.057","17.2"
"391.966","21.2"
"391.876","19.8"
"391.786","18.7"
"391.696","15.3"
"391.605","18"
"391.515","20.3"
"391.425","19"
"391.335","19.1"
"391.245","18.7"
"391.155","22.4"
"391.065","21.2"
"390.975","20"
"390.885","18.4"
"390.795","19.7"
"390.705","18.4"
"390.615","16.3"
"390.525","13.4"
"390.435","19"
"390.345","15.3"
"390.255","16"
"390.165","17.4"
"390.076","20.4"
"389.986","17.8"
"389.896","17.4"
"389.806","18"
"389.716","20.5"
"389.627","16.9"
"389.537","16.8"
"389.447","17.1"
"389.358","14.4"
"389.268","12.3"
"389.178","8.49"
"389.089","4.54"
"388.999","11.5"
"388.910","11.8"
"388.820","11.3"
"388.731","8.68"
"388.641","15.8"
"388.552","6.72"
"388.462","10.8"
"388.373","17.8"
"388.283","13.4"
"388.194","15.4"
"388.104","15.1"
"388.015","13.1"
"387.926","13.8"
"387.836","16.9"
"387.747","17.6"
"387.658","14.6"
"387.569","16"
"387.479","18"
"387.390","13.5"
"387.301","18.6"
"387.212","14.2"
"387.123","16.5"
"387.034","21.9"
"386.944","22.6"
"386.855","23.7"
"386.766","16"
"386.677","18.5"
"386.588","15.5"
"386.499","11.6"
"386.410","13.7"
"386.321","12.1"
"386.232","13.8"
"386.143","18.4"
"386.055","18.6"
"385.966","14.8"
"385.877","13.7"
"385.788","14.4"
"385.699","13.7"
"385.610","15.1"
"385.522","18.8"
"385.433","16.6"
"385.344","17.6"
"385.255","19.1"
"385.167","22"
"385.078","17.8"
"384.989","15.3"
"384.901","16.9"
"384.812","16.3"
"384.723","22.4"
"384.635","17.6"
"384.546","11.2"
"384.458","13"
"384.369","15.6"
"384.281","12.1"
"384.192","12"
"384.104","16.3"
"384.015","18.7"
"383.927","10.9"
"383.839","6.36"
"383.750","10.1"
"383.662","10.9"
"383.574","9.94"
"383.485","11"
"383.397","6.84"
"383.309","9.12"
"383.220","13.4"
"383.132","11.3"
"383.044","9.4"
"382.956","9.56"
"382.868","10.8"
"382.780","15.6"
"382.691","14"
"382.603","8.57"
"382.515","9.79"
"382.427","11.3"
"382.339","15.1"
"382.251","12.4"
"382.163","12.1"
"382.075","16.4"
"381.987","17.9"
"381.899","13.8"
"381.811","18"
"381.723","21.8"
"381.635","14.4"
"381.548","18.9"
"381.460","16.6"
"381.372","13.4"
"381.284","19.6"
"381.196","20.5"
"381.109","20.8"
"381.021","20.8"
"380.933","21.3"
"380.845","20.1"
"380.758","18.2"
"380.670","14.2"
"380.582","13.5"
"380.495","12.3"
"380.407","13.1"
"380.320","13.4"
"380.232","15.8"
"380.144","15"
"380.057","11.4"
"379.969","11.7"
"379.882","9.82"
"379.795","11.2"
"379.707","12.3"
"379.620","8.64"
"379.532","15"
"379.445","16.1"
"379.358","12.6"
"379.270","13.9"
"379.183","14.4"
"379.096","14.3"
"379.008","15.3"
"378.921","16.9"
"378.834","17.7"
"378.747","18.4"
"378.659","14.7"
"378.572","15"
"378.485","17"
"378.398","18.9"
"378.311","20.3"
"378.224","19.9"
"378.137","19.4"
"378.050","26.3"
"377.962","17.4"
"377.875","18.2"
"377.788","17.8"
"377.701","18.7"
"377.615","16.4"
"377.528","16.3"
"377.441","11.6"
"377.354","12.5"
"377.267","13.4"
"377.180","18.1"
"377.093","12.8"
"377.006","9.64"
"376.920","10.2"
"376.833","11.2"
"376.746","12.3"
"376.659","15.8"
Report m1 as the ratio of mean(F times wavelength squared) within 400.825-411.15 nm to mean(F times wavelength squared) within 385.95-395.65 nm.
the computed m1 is 1.5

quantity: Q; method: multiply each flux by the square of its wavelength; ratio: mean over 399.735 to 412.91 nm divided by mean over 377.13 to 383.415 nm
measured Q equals 1.7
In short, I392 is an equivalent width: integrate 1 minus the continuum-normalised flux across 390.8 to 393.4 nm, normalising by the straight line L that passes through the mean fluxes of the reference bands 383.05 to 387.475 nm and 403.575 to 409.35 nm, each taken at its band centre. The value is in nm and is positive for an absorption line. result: 0.10 nm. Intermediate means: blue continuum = 15.1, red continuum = 22.7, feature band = 16.8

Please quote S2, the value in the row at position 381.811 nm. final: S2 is 18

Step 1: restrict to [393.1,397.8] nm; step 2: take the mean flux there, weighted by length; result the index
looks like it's 14.3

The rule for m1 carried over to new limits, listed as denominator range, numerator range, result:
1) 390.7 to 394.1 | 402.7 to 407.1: 1.45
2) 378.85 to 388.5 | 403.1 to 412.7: 1.66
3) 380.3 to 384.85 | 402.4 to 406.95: 1.71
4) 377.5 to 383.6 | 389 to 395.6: 1.16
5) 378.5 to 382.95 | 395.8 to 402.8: 1.41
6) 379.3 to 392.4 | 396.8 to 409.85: 1.51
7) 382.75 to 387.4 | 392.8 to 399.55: 1.13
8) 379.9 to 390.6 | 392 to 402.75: 1.28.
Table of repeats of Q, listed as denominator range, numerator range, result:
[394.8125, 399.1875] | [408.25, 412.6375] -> 1.40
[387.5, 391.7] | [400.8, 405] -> 1.52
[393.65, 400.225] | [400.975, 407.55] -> 1.34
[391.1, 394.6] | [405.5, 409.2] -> 1.57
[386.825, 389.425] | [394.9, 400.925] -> 1.31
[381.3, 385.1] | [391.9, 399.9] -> 1.27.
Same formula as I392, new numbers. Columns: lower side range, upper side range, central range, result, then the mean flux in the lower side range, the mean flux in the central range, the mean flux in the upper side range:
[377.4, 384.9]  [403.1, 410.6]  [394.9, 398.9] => 0.666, 14.8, 15.8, 21.6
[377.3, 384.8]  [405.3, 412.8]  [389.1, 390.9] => 0.064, 14.8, 16.4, 21.8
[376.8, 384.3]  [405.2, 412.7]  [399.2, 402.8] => -0.453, 14.6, 22.3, 21.9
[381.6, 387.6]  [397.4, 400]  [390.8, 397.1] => 0.720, 14.8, 15.8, 19.6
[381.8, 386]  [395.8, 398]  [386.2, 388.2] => -0.393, 13.8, 16.2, 12.8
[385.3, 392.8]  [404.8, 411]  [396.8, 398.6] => 0.393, 16.3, 14.6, 21.4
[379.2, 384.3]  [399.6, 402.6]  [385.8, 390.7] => 0.418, 13.8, 15.4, 22.8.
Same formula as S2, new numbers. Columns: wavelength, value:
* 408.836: 24.6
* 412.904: 26.1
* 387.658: 14.6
